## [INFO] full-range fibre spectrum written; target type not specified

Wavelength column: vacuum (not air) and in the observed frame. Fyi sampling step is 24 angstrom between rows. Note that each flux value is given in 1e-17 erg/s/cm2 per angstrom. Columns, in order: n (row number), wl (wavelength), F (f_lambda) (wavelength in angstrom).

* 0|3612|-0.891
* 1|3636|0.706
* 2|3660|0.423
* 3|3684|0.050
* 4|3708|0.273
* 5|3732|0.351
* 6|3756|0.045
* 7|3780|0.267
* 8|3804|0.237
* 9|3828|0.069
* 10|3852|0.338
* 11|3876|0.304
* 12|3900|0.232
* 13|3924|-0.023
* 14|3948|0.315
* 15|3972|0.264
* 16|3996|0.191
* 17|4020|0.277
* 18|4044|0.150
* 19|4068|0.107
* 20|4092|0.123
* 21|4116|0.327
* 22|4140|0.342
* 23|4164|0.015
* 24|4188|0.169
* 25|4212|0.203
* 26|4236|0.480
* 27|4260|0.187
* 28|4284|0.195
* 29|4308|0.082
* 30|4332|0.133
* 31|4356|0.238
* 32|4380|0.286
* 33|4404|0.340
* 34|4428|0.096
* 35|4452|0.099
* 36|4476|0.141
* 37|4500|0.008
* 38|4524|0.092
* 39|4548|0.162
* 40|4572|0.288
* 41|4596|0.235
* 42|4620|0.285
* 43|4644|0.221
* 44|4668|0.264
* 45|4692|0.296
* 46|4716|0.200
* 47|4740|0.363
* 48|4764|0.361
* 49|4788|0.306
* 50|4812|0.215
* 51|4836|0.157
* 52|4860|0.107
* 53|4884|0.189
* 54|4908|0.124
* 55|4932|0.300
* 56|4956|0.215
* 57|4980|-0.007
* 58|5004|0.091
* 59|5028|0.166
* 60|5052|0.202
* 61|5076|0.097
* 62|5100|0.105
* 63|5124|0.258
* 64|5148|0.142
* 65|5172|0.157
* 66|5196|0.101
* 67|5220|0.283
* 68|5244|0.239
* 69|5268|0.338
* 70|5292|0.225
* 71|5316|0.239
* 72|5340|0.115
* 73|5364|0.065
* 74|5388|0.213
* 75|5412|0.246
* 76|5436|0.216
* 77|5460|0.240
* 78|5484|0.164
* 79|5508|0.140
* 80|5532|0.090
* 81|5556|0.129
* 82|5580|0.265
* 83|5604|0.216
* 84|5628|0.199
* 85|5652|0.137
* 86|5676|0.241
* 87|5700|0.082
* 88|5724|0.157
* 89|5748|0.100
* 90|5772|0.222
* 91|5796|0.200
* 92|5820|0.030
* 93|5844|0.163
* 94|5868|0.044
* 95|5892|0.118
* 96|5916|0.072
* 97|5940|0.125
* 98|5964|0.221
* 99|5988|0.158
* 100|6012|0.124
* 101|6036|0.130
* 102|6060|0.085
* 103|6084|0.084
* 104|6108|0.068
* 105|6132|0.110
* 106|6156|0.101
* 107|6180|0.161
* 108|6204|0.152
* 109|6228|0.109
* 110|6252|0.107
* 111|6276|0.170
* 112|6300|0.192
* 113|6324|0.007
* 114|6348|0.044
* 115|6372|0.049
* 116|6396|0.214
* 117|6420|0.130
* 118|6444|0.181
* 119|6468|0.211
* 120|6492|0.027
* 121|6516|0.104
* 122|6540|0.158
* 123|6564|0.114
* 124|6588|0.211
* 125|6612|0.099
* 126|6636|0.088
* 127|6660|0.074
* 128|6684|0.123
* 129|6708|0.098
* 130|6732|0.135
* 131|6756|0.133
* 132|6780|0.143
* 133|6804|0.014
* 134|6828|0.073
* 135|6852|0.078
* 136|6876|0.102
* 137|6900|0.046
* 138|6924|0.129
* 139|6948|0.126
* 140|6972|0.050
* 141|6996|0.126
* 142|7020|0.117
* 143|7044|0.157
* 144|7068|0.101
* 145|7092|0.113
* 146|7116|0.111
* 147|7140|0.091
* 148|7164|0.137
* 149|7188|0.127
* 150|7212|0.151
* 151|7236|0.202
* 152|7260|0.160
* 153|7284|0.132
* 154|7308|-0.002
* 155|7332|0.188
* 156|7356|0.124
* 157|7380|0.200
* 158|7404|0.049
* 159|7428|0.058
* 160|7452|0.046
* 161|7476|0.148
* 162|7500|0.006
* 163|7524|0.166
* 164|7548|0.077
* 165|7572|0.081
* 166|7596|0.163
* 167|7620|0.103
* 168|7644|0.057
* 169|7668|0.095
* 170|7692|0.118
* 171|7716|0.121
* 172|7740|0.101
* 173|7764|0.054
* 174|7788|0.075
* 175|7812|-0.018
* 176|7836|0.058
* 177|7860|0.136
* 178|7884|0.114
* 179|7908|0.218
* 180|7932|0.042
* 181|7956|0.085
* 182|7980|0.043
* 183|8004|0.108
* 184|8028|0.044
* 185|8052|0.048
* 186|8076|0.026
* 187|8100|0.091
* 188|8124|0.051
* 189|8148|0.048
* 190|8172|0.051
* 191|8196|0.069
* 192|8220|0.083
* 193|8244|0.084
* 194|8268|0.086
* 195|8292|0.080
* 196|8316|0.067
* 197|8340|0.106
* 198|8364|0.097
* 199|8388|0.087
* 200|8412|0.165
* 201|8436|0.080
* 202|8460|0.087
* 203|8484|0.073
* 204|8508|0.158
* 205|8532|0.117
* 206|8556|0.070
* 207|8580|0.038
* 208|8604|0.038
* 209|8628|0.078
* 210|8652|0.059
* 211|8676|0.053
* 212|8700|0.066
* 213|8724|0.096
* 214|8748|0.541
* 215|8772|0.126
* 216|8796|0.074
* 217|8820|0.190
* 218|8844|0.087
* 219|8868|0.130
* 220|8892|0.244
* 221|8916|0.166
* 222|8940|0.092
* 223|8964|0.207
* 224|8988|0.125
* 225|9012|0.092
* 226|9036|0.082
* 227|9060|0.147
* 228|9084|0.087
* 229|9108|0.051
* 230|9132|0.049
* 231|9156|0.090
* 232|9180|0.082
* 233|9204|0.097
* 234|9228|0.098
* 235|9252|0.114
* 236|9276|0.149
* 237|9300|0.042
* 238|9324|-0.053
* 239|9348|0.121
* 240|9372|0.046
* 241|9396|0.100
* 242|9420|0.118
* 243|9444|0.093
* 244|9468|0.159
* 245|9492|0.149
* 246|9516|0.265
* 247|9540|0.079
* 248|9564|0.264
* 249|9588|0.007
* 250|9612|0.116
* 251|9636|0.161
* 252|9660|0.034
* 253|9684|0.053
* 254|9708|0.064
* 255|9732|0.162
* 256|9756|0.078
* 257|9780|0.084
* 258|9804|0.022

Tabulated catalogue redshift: 1.35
